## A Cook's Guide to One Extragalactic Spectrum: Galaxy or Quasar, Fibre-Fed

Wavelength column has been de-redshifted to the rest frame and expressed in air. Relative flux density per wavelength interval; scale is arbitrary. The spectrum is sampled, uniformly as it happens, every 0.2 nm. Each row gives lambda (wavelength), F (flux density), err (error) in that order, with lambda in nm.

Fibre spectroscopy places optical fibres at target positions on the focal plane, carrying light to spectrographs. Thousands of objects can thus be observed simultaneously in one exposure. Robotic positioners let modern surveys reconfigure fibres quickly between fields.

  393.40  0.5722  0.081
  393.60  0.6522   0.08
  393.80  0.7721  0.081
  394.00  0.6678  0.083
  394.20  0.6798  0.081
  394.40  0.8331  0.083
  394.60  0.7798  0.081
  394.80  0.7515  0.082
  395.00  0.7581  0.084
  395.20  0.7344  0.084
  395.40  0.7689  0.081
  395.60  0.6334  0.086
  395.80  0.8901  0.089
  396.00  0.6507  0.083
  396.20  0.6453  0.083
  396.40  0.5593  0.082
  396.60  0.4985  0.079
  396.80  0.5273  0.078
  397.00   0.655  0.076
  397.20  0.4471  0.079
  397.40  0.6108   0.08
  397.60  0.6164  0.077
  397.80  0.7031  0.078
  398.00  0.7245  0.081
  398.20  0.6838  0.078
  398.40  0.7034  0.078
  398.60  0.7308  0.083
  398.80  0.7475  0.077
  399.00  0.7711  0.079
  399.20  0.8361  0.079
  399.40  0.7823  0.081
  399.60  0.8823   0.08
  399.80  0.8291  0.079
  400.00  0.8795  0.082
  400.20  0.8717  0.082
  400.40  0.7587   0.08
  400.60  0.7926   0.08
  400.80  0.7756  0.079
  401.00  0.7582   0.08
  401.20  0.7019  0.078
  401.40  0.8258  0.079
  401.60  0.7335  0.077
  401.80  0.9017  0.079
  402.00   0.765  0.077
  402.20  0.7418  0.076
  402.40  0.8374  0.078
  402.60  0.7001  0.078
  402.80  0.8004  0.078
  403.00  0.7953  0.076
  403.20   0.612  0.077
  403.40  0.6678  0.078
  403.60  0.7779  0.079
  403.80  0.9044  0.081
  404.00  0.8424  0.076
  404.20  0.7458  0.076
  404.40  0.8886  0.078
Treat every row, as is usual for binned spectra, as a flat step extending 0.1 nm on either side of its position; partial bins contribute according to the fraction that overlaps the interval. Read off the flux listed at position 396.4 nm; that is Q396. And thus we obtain 0.5593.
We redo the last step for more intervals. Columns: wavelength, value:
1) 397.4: 0.6108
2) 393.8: 0.7721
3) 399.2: 0.8361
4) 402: 0.765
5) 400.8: 0.7756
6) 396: 0.6507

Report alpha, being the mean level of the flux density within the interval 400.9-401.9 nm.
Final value 0.784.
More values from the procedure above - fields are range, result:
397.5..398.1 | 0.681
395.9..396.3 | 0.648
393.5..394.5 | 0.721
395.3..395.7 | 0.701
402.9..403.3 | 0.704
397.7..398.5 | 0.704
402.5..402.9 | 0.75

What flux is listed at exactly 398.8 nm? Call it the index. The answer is 0.7475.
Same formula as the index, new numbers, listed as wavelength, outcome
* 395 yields 0.7581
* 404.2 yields 0.7458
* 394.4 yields 0.8331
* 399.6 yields 0.8823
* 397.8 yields 0.7031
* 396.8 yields 0.5273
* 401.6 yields 0.7335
